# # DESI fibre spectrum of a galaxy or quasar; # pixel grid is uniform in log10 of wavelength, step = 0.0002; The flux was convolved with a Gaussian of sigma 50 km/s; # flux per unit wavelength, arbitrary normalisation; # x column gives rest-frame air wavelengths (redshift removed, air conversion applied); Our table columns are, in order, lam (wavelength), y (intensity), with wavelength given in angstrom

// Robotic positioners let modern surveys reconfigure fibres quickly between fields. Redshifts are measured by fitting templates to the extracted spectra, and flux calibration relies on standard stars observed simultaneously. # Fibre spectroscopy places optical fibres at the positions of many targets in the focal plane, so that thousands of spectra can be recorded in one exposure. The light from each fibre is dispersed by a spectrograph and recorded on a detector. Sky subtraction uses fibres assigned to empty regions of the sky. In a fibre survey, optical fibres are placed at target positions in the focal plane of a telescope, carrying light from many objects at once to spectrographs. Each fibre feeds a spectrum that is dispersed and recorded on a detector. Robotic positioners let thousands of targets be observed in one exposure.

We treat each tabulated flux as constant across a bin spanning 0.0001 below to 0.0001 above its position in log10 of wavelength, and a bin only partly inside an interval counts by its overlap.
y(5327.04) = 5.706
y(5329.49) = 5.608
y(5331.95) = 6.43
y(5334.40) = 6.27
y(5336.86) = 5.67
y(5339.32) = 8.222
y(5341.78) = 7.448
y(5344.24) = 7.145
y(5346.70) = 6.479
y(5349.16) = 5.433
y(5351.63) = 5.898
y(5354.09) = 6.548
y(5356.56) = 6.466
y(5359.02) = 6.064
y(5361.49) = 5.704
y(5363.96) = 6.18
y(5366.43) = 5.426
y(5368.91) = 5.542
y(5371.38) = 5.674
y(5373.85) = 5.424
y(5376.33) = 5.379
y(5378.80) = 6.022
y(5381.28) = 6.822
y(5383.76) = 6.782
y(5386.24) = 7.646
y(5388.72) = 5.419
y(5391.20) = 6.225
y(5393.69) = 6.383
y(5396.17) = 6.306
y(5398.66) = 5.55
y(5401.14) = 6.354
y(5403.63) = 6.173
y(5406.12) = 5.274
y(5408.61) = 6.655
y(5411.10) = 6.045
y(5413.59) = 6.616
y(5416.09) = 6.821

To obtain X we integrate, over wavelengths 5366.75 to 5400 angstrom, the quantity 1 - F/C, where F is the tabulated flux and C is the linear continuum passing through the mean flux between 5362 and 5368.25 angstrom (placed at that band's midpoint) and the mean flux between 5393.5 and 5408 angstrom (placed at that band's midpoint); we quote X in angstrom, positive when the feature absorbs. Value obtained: -1.0 angstrom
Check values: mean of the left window 5.76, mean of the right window 6.01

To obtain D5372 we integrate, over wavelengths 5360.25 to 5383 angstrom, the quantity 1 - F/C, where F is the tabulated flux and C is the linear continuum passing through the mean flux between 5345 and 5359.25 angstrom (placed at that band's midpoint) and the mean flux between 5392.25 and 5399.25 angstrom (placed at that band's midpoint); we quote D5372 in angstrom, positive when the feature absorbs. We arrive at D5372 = 1.3 angstrom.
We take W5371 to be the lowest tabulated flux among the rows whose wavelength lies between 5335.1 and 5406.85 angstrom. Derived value 5.274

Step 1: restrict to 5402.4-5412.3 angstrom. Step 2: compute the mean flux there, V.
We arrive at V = 6.04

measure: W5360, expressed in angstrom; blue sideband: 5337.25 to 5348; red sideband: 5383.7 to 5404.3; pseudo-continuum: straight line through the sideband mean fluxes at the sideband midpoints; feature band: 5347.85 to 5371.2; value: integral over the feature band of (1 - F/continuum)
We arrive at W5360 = 3.3 angstrom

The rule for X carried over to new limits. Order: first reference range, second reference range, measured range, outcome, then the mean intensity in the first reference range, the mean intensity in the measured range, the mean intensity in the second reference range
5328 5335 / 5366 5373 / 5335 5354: -2.25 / 6.08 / 6.6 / 5.55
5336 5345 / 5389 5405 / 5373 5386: 0.42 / 7.18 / 6.22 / 6.11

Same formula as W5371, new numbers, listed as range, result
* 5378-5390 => 5.419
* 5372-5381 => 5.379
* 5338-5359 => 5.433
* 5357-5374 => 5.424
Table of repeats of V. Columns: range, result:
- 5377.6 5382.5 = 6.42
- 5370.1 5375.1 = 5.55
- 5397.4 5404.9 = 6.02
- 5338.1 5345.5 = 7.6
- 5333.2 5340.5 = 6.71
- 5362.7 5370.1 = 5.71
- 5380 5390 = 6.66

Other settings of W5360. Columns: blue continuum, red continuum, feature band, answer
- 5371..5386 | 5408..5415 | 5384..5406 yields 0.18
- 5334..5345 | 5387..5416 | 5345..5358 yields 1.20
